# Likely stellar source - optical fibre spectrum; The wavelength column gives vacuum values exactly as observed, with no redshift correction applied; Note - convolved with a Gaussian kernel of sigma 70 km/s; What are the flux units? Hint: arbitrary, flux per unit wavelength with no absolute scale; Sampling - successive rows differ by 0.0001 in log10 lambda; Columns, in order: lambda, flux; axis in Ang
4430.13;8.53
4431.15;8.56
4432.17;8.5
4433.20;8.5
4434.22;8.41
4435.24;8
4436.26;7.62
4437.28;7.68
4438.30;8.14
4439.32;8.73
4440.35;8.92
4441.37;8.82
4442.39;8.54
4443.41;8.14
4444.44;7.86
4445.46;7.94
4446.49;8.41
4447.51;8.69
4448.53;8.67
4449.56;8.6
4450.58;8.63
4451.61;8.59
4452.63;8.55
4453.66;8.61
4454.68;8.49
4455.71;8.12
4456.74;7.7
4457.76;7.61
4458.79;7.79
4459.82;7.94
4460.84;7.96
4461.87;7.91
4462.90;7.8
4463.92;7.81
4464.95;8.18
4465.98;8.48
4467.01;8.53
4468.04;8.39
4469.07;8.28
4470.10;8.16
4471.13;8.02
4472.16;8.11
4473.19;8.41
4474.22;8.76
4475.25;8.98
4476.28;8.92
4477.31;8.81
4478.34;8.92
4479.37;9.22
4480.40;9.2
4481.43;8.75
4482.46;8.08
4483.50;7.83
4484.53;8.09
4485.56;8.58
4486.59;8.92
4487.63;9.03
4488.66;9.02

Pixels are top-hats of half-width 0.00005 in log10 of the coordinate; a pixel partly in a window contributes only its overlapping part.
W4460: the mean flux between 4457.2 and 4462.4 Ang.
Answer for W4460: 7.84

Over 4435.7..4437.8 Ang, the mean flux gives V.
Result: 7.68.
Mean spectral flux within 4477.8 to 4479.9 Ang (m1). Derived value 9.08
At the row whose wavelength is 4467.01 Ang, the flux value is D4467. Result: 8.53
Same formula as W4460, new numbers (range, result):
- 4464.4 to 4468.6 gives 8.37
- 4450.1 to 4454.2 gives 8.6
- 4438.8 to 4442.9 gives 8.75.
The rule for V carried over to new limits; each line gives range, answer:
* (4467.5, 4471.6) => 8.21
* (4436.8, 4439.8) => 8.19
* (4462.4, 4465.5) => 7.95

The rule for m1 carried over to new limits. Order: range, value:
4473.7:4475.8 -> 8.87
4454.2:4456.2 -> 8.29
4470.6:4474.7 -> 8.32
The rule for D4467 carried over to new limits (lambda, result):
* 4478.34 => 8.92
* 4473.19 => 8.41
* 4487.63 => 9.03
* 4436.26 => 7.62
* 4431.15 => 8.56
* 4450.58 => 8.63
